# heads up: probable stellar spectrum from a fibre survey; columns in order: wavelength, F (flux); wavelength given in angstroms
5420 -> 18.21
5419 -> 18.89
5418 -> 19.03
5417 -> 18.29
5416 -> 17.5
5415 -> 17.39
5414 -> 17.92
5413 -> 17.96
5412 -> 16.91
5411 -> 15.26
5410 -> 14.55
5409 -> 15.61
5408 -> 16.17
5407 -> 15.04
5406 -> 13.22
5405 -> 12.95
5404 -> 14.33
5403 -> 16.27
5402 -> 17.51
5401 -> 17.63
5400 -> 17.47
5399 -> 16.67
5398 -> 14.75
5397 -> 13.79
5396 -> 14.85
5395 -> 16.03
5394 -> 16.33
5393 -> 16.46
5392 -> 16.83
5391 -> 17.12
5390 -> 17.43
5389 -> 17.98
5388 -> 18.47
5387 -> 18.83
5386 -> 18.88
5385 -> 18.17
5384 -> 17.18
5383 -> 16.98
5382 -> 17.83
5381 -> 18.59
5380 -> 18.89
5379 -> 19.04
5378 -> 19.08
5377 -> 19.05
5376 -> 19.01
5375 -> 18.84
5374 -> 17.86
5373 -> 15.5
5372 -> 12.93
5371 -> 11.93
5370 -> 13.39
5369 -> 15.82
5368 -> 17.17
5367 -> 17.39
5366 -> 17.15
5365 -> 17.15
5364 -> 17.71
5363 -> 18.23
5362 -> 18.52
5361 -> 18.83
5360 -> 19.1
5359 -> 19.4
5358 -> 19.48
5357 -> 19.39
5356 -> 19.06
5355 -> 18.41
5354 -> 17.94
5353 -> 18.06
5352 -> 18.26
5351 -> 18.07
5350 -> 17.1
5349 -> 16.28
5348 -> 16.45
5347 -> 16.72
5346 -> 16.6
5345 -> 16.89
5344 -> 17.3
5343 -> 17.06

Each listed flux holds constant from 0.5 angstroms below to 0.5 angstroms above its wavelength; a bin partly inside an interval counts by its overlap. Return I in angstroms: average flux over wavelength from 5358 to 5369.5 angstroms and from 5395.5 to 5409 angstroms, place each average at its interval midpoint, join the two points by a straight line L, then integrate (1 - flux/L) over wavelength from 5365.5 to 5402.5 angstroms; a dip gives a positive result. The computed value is -0.9 angstroms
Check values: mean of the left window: 17.9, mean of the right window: 15.4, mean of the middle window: 17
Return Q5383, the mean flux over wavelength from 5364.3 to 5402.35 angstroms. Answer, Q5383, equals 17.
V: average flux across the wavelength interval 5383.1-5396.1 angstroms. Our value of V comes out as 17.3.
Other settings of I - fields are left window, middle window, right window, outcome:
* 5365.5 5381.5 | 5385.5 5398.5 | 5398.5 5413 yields -0.4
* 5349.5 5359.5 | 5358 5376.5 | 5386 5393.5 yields 1.2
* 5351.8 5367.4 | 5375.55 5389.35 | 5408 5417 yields -0.6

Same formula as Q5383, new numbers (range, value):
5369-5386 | 17.2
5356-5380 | 17.5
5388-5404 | 16.5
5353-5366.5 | 18.5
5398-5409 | 15.7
